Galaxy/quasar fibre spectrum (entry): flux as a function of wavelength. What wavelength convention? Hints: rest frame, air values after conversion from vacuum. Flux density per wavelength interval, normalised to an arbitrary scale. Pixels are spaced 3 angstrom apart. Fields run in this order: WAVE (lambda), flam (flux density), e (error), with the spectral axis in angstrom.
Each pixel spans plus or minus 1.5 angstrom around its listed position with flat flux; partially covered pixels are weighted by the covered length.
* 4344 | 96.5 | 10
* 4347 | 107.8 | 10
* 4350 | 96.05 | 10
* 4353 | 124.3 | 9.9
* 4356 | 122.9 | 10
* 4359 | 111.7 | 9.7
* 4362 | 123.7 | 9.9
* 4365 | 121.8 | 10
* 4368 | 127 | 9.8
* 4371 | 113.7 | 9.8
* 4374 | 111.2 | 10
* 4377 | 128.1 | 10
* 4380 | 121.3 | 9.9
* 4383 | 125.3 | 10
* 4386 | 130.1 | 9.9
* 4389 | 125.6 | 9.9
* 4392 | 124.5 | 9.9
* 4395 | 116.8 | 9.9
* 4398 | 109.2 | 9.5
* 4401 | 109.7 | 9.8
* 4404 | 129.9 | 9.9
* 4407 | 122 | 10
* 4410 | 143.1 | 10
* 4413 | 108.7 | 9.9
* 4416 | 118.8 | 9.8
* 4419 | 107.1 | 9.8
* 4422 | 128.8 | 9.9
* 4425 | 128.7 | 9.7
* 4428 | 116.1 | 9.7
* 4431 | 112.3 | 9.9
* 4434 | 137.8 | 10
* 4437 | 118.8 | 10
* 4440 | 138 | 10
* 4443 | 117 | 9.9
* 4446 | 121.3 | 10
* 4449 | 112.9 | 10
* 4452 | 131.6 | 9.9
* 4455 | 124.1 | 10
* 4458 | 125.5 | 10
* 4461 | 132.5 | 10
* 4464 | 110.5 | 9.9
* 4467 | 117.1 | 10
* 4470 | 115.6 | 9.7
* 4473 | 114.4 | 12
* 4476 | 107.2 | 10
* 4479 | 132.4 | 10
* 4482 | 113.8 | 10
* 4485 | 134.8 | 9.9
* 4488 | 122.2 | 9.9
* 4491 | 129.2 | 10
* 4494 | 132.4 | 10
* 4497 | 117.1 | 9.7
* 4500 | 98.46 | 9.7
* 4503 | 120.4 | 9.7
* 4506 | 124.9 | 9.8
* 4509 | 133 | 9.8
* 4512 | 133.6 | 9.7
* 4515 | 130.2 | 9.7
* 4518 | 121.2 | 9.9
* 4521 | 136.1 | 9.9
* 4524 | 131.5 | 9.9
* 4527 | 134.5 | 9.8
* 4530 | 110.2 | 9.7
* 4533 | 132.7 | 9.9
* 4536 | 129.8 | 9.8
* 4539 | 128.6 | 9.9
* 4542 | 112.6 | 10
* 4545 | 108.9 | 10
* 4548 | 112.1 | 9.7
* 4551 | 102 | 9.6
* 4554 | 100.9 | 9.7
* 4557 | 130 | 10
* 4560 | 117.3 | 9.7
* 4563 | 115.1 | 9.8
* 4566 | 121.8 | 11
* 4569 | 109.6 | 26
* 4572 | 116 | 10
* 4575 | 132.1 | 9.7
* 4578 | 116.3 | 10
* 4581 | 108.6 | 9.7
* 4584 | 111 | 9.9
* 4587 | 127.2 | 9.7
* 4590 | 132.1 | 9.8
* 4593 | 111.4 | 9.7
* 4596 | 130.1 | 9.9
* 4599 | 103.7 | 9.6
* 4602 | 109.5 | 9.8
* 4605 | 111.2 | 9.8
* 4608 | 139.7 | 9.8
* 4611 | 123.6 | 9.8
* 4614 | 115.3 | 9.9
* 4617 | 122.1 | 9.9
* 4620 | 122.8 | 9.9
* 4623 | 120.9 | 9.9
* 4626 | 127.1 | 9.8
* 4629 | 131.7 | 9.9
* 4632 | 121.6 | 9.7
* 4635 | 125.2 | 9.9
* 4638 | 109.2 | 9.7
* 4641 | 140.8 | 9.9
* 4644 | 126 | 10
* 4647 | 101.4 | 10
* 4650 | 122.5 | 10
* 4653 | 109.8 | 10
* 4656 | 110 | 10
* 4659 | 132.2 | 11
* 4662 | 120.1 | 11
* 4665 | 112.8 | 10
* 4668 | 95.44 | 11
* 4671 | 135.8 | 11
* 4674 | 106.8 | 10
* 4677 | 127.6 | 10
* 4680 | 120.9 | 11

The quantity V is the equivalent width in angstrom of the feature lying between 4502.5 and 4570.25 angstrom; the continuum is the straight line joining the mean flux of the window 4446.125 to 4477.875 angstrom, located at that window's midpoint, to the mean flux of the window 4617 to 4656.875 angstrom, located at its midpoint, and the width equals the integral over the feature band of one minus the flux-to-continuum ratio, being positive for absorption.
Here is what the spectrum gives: -0.9 angstrom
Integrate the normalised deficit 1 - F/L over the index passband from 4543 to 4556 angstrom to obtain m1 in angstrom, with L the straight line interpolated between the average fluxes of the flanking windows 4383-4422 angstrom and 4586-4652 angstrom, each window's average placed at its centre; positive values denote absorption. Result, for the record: 1.52 angstrom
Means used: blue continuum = 121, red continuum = 121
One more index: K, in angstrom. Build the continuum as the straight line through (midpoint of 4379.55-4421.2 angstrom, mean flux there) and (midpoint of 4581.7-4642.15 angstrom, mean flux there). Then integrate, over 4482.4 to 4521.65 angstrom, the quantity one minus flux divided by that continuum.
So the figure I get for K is -1.2 angstrom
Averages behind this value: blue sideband 121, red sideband 122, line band 125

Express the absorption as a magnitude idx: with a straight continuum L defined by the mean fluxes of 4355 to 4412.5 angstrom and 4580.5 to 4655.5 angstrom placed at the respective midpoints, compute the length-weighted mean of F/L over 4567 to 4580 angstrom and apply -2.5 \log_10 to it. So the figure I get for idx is 0.02 mag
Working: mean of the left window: 122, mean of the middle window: 118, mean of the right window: 120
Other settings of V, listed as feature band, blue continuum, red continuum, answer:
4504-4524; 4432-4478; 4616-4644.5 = -1.1 angstrom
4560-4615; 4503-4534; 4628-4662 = 2.5 angstrom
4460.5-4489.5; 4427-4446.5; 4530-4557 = 0.3 angstrom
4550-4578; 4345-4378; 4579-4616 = 0.5 angstrom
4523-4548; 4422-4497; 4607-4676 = -0.2 angstrom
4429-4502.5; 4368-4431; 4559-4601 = -1.0 angstrom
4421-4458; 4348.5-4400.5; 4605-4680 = -1.3 angstrom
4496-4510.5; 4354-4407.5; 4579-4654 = 0.2 angstrom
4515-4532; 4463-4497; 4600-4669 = -0.9 angstrom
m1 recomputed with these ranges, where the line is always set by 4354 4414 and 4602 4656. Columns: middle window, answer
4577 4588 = 0.5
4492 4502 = 0.4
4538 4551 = 0.8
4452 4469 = -0.2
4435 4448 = -0.3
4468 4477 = 0.6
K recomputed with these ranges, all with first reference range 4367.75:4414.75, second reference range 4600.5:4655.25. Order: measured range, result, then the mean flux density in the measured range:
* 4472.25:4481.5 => 0.3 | 118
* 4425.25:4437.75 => -0.1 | 122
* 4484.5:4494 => -0.6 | 129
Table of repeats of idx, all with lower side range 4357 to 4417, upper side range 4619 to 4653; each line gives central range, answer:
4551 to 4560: 0.08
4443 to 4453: 0.01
